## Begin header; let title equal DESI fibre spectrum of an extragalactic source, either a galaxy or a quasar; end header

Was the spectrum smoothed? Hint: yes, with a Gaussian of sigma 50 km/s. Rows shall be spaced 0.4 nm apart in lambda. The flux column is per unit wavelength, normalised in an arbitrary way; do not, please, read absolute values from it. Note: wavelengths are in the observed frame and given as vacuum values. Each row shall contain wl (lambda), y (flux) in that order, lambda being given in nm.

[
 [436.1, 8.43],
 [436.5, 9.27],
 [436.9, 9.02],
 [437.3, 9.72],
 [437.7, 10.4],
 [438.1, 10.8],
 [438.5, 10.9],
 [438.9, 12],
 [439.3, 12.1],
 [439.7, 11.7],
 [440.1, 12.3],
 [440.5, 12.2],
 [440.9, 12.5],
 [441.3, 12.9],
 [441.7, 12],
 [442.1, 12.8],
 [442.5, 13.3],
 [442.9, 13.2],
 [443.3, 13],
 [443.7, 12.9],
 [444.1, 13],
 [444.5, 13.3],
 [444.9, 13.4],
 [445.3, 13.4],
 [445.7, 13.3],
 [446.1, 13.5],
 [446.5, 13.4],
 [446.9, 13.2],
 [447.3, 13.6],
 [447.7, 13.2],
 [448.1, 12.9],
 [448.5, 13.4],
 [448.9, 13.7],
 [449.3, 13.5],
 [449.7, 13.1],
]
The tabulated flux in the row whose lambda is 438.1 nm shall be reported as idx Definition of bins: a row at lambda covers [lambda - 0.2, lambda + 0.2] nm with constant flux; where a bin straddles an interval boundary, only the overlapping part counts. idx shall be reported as 10.8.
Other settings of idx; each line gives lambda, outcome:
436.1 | 8.43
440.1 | 12.3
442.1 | 12.8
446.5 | 13.4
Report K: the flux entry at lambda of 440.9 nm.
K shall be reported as 12.5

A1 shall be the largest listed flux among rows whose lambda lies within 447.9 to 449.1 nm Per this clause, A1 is 13.7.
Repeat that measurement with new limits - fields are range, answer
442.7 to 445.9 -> 13.4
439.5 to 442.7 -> 13.3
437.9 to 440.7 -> 12.3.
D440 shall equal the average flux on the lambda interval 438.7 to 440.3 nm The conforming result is 12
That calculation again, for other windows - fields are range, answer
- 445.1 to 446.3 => 13.4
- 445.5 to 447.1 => 13.4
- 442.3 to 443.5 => 13.2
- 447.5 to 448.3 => 13.1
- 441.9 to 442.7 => 13.1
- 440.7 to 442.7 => 12.7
